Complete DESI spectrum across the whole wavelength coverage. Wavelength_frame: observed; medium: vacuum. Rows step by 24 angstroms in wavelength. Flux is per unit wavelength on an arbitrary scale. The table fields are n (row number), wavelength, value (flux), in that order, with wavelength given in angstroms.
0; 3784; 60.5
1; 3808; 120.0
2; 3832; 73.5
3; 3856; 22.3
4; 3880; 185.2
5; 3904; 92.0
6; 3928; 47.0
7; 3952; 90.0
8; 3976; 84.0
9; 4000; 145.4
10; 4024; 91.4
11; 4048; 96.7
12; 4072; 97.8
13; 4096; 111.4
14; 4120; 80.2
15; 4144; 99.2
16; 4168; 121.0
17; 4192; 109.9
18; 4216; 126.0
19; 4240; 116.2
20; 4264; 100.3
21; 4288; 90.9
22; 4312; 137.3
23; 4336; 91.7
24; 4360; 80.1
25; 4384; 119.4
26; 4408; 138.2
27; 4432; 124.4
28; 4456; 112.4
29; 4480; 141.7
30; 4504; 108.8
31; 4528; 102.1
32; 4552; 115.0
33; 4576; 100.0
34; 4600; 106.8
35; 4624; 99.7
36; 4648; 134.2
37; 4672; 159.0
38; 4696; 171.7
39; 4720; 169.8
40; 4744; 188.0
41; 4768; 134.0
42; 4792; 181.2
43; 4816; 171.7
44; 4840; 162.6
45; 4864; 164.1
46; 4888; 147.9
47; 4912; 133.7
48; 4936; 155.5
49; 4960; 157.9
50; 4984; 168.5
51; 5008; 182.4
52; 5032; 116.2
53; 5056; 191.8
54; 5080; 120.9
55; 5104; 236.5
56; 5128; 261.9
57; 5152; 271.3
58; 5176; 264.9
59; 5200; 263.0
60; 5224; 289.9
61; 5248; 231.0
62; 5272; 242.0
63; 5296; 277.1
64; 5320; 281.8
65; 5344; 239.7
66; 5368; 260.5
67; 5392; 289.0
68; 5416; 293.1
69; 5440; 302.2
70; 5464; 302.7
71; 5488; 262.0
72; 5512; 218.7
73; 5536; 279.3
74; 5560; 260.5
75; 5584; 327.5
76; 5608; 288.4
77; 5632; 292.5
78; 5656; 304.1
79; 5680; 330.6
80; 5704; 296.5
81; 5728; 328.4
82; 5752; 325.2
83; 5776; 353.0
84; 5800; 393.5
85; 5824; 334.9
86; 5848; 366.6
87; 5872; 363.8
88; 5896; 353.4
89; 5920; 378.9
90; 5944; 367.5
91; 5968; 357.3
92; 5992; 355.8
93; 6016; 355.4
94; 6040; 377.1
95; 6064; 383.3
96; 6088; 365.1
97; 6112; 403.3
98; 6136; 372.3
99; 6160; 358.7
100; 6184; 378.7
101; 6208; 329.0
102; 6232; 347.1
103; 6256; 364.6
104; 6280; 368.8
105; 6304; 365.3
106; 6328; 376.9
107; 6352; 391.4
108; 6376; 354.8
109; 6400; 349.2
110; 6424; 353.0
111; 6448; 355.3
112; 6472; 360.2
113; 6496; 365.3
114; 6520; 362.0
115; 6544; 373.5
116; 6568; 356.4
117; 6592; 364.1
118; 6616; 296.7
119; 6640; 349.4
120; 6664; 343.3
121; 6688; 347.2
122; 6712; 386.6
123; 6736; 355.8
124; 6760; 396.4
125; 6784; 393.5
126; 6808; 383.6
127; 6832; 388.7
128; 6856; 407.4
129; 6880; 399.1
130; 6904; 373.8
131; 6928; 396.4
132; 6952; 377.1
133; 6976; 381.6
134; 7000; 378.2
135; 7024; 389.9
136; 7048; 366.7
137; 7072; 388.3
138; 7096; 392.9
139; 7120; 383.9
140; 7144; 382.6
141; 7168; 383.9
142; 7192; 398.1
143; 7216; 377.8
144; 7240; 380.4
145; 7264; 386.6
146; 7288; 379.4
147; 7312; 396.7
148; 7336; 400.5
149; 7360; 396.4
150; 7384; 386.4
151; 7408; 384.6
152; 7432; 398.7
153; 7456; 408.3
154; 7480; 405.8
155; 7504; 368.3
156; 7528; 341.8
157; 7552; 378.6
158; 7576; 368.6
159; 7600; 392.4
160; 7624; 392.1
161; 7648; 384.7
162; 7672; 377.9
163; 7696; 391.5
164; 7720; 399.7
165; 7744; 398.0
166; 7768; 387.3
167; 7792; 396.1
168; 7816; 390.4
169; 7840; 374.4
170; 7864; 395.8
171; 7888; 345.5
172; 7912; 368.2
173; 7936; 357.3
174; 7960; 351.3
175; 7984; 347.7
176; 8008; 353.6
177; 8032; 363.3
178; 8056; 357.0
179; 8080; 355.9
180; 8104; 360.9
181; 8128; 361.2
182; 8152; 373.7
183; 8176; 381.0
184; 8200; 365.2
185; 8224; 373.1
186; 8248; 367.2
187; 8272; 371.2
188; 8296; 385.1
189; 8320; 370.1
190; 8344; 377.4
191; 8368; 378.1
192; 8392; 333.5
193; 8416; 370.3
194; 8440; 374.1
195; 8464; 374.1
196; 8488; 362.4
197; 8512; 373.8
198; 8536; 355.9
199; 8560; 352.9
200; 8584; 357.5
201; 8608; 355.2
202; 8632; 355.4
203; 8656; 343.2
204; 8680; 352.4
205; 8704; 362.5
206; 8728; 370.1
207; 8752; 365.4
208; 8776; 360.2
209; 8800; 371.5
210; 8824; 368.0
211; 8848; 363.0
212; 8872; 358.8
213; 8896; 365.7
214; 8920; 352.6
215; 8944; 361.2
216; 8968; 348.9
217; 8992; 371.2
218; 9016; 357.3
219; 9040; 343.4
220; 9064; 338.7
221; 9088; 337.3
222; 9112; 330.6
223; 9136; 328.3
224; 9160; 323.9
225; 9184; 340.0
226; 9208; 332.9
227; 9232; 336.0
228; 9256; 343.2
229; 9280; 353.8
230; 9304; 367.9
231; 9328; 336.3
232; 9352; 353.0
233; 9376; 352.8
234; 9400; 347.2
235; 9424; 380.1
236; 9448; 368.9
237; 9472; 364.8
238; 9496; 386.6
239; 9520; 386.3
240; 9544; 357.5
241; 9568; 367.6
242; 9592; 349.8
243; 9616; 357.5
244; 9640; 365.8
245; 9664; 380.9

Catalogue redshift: 0.28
